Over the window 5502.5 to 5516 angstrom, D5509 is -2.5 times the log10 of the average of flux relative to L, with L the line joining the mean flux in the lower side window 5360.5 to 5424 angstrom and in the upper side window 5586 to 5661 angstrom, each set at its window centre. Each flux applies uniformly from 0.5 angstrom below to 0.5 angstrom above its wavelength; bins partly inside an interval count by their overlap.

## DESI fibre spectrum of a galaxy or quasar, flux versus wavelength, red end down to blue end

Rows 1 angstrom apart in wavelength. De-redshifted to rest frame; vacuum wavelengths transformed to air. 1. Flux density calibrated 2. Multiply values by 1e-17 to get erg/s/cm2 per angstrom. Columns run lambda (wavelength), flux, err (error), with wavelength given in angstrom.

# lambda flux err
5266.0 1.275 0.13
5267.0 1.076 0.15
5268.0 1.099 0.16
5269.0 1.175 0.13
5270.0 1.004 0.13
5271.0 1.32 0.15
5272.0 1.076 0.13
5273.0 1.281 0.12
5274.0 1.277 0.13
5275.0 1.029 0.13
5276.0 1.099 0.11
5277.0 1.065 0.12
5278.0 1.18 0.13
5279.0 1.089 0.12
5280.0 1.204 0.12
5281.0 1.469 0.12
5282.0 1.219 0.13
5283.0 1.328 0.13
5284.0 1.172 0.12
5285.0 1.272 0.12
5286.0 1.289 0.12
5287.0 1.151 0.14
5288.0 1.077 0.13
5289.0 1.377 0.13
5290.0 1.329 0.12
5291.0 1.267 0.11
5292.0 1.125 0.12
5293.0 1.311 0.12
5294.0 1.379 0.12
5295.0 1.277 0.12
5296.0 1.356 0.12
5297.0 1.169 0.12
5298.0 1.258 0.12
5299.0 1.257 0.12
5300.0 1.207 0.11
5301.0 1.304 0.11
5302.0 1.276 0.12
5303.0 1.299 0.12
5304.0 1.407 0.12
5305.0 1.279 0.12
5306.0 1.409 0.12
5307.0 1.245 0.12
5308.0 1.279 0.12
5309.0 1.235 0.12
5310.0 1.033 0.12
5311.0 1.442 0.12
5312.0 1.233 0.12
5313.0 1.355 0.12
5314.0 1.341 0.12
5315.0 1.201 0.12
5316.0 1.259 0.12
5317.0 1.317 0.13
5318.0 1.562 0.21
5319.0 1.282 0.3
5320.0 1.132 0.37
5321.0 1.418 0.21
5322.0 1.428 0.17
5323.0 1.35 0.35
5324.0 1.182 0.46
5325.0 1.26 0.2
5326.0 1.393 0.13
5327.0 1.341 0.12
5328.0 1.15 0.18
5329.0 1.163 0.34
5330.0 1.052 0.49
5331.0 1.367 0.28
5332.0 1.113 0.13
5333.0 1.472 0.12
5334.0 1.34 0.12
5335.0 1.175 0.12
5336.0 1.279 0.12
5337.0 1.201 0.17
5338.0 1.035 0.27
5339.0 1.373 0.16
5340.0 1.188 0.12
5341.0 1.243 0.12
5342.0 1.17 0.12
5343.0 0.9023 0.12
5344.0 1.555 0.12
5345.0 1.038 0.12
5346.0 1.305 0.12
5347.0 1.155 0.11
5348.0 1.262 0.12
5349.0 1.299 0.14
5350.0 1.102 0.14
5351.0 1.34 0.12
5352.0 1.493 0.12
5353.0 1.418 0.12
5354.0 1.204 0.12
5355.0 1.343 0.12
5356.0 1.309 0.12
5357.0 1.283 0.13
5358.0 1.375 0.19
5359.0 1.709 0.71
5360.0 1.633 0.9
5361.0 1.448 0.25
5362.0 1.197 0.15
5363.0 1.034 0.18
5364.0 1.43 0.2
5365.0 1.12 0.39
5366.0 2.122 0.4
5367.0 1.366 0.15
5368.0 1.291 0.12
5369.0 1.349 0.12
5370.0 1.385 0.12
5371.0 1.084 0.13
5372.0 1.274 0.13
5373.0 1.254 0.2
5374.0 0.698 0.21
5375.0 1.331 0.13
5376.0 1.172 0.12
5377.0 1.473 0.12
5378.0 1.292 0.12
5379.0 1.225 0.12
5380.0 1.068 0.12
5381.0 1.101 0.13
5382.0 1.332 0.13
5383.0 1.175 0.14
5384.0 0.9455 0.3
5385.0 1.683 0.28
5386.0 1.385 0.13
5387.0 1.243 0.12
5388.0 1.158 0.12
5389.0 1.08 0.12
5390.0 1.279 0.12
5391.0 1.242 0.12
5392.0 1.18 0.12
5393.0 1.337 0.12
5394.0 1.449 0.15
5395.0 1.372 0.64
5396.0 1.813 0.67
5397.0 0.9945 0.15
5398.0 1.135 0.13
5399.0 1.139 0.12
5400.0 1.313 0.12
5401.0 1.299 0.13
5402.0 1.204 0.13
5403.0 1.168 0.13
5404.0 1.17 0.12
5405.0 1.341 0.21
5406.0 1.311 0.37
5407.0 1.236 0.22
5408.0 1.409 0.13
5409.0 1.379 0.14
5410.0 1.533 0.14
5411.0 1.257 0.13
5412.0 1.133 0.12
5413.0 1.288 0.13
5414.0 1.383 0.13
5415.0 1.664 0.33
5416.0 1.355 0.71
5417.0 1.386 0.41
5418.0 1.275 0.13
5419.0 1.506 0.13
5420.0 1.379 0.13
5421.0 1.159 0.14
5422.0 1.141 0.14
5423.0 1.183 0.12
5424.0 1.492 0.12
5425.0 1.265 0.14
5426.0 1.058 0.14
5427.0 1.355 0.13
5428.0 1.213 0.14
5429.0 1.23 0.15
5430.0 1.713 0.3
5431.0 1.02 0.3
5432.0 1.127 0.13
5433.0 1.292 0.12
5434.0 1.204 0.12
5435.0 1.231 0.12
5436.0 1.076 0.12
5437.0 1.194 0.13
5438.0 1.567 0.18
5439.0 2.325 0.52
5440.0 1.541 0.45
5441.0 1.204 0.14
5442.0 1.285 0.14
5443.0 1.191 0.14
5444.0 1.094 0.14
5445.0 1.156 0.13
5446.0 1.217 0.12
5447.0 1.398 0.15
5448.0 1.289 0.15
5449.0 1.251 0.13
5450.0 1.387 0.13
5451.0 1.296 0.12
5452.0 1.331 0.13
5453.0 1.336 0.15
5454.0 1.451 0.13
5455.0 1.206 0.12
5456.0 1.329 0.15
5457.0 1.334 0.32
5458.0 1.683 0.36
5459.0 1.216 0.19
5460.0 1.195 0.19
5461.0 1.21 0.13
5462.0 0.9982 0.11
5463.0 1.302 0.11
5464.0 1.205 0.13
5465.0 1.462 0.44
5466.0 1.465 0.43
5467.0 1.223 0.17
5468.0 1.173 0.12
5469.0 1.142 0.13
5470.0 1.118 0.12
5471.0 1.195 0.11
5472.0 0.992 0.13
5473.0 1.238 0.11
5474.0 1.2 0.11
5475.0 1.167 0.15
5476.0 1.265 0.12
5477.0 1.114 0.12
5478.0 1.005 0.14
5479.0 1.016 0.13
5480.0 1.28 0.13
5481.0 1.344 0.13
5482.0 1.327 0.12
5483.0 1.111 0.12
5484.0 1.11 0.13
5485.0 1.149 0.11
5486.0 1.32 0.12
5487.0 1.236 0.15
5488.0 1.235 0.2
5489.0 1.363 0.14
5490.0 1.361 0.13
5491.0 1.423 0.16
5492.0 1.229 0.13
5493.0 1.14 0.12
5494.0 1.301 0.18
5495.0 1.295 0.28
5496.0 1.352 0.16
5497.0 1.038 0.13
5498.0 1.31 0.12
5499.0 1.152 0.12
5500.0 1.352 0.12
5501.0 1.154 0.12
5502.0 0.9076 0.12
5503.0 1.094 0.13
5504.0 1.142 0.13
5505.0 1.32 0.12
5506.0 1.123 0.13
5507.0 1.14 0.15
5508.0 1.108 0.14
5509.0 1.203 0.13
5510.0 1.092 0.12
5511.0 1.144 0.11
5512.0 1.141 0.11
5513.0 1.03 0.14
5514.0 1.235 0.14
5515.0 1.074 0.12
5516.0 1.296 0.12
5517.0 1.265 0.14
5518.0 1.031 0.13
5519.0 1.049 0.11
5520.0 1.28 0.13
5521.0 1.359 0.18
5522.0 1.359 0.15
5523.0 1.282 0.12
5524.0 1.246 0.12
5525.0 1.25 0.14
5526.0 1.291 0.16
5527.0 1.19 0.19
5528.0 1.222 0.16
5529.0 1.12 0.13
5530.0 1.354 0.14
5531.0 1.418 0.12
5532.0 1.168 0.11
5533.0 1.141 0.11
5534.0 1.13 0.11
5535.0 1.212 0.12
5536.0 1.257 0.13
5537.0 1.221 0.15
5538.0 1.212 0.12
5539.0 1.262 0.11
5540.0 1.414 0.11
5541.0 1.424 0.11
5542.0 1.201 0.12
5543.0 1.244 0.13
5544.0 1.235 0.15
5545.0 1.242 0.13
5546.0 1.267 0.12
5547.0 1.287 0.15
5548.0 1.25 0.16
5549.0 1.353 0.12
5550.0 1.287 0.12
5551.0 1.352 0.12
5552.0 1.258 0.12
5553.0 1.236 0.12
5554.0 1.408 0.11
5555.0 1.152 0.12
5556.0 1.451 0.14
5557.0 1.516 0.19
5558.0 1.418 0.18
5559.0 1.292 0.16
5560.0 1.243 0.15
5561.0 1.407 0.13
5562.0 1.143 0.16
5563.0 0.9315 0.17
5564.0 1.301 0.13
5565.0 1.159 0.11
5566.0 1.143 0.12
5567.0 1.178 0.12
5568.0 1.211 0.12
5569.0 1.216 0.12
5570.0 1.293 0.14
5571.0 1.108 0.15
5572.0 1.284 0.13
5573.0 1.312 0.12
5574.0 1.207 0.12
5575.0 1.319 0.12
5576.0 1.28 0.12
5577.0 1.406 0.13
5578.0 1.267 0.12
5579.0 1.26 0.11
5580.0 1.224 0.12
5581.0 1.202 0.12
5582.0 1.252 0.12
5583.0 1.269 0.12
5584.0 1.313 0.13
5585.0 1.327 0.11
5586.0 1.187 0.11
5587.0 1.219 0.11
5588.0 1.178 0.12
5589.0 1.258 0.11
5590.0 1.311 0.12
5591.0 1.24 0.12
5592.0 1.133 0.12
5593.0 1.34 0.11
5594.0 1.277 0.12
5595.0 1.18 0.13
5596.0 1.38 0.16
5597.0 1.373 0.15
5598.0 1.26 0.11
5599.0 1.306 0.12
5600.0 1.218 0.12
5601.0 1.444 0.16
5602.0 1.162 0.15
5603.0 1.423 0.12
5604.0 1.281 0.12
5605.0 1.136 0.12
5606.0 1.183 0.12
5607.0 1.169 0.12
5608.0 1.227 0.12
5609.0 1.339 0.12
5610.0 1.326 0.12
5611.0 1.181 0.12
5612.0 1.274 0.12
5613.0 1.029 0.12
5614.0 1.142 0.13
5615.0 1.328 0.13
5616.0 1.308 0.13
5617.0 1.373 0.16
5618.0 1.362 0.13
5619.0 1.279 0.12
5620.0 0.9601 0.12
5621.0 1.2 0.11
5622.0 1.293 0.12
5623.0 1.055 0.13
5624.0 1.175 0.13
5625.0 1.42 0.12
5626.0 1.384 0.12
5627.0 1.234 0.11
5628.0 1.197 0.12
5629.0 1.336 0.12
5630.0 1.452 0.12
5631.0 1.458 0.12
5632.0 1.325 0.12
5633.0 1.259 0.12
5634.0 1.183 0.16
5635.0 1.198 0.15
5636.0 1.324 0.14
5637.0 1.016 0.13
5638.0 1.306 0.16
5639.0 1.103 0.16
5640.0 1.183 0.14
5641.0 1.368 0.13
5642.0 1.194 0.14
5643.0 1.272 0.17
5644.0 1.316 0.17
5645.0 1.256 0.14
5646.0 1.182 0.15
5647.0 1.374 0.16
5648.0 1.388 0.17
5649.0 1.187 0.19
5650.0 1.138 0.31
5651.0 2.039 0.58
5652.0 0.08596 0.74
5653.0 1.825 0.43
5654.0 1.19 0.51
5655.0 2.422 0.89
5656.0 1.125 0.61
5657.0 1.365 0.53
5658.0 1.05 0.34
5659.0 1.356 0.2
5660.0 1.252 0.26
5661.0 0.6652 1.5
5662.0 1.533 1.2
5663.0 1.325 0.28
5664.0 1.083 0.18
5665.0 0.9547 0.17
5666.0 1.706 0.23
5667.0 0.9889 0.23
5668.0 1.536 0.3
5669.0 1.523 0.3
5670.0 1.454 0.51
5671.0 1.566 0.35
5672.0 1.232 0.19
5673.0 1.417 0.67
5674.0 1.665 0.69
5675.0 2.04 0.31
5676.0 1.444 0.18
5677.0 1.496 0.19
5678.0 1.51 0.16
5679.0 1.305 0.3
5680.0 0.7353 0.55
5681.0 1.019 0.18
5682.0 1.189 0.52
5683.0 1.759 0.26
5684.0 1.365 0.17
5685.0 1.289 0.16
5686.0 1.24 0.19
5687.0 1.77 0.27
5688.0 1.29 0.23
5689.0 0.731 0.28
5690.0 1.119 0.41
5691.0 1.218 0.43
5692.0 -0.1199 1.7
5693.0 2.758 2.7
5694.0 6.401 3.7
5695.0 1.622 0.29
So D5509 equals 0.12 mag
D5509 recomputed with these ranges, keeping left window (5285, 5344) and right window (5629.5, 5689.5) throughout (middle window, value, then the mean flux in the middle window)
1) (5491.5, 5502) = 0.066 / 1.22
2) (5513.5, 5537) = 0.060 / 1.23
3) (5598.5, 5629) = 0.053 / 1.25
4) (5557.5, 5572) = 0.072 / 1.22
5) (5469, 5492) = 0.073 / 1.21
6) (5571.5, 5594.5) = 0.036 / 1.26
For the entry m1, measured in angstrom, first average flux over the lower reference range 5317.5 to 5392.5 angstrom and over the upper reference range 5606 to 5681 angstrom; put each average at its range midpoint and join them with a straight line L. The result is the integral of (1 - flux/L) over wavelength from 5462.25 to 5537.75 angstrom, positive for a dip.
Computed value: 4.5 angstrom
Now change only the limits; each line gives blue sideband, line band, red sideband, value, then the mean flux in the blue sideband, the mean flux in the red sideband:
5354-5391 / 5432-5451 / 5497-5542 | -1.0 angstrom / 1.29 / 1.21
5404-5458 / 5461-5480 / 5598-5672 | 1.9 angstrom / 1.32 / 1.28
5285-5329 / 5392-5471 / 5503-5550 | -3.4 angstrom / 1.28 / 1.22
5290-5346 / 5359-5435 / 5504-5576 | -2.1 angstrom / 1.27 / 1.24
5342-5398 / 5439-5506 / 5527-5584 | 1.4 angstrom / 1.29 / 1.26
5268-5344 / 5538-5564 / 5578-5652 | -0.7 angstrom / 1.25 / 1.26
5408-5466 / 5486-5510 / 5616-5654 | 1.6 angstrom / 1.32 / 1.26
